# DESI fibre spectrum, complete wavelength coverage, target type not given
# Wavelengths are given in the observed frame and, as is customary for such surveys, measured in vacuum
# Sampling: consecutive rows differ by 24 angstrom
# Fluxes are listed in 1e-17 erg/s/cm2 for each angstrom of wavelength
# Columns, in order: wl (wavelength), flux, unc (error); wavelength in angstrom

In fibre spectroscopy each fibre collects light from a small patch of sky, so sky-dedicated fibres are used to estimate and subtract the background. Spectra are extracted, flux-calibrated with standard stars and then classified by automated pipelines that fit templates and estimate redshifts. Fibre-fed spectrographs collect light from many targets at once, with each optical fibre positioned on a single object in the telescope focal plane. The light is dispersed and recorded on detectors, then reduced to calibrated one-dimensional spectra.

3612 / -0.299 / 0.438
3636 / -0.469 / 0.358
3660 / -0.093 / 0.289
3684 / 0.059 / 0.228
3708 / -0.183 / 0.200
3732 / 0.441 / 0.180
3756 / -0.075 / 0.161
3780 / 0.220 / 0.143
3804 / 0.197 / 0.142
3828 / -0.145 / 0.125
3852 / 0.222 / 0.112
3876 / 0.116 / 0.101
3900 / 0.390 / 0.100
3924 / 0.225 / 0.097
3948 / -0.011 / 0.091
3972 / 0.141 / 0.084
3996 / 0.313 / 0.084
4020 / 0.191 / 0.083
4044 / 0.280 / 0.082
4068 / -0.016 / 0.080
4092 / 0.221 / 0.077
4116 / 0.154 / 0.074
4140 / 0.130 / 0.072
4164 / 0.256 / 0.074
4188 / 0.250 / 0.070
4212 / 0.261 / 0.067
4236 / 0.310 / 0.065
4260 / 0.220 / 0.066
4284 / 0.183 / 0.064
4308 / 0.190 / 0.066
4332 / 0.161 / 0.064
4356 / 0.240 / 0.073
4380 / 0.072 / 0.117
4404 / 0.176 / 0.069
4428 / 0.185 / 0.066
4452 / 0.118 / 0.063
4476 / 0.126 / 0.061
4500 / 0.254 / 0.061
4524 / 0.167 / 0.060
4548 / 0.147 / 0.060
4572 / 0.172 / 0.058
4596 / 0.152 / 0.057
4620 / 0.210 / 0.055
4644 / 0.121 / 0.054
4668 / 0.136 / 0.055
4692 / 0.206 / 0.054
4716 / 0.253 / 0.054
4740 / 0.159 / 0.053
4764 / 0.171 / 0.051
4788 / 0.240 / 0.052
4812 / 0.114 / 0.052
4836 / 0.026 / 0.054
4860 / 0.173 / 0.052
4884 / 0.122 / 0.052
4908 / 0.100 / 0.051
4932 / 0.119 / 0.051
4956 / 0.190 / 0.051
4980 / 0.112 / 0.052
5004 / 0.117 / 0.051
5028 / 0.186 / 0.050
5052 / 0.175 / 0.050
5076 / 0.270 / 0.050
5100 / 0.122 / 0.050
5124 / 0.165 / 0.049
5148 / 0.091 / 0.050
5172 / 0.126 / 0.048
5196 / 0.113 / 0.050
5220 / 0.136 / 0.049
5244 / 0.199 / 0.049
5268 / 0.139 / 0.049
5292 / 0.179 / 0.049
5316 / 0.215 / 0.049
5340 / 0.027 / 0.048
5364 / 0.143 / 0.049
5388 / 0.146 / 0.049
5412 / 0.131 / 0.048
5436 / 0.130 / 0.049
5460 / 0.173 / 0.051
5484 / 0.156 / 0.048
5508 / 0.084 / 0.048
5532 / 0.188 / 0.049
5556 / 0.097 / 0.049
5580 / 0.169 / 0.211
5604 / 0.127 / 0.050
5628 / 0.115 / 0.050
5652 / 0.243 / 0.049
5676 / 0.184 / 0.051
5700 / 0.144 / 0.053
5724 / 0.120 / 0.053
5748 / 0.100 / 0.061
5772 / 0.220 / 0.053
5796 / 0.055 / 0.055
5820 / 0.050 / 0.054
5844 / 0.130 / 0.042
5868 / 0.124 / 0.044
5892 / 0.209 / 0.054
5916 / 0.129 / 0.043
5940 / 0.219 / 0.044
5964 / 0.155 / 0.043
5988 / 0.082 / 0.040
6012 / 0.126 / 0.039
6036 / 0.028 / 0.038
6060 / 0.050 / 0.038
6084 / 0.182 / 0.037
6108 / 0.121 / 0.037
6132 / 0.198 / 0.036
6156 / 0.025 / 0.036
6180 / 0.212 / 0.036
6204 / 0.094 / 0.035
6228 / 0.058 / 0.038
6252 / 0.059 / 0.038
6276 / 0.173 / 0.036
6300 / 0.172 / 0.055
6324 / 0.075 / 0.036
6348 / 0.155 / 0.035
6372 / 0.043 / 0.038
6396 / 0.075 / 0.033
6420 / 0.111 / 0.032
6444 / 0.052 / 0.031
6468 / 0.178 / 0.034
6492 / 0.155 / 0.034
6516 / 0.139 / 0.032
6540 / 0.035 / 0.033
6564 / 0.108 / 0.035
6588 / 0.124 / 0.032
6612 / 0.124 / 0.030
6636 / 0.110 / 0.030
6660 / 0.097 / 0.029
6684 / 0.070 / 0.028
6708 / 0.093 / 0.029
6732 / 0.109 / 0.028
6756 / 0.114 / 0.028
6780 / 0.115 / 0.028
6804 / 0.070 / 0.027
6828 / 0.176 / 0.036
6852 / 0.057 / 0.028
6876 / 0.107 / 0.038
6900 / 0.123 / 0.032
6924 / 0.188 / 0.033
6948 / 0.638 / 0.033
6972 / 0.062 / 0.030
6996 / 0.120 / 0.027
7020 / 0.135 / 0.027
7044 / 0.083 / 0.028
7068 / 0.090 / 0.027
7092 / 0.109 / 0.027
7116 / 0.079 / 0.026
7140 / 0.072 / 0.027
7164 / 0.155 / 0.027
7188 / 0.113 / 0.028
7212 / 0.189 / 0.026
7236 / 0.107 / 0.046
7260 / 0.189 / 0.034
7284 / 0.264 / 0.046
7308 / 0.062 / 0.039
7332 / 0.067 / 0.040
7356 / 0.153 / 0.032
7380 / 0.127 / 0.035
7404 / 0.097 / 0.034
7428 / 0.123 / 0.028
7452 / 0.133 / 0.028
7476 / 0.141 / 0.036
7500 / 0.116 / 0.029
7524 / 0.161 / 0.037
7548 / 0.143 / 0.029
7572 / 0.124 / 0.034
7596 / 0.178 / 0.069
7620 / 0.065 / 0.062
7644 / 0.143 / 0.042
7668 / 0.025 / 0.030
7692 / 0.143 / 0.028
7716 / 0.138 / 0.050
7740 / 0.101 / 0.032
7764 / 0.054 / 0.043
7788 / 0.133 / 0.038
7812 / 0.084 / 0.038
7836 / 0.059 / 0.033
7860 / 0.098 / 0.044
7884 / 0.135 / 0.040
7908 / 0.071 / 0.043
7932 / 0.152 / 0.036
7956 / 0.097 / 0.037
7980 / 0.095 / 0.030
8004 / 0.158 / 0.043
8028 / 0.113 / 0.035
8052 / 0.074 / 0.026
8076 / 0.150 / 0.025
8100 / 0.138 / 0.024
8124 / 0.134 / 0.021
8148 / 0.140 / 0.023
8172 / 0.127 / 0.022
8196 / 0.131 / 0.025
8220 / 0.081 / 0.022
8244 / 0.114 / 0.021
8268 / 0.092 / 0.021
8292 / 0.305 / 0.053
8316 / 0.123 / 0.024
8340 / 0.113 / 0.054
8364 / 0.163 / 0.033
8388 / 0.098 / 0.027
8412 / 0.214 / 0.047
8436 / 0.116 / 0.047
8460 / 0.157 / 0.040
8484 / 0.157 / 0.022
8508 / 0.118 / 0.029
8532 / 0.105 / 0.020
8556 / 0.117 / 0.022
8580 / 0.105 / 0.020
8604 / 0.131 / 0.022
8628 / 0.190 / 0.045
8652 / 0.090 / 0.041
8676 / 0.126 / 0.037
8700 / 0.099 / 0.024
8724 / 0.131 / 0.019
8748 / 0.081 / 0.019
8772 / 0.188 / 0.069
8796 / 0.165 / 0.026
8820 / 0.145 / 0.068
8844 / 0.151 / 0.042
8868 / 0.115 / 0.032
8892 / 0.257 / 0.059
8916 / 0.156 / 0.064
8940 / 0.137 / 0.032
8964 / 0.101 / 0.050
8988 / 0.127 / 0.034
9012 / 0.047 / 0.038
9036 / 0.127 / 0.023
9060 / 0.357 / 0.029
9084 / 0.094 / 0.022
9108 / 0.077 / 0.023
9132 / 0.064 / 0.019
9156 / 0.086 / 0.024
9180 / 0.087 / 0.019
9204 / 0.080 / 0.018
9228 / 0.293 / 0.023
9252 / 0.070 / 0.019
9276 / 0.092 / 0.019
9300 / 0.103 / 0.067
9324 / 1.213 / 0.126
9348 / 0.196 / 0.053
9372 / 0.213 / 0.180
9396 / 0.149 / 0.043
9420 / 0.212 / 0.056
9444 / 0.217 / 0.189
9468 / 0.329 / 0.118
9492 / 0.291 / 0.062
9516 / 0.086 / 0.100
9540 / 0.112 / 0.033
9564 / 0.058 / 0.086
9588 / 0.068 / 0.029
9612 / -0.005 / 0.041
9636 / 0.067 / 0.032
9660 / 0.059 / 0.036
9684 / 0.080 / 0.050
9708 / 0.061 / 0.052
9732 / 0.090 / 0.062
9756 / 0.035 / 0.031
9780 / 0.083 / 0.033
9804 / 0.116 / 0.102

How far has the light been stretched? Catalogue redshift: 0.86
